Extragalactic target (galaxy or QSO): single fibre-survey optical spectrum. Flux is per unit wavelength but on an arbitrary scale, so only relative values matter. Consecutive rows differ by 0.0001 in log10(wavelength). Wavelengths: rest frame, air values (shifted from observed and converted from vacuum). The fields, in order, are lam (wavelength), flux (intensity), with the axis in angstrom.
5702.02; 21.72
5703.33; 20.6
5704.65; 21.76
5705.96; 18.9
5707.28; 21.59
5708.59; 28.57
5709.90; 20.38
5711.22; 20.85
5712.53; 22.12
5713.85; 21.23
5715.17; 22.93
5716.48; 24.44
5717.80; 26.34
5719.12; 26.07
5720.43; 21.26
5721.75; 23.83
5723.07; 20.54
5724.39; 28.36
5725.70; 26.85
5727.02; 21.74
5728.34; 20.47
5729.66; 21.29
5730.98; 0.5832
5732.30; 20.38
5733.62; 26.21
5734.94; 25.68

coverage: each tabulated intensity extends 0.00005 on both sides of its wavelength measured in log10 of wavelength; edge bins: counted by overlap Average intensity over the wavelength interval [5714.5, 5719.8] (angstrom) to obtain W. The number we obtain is 24.9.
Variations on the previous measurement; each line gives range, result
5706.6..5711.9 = 22.8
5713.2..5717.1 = 22.9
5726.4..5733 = 16.9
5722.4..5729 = 23.6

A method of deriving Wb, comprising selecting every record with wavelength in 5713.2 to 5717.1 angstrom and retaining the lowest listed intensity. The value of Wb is 21.23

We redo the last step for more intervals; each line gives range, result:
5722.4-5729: 20.47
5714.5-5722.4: 21.26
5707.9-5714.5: 20.38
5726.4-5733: 0.5832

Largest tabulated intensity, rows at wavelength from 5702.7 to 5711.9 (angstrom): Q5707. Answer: 28.57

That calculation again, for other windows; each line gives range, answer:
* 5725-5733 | 26.85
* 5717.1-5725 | 28.36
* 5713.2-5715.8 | 22.93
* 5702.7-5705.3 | 21.76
